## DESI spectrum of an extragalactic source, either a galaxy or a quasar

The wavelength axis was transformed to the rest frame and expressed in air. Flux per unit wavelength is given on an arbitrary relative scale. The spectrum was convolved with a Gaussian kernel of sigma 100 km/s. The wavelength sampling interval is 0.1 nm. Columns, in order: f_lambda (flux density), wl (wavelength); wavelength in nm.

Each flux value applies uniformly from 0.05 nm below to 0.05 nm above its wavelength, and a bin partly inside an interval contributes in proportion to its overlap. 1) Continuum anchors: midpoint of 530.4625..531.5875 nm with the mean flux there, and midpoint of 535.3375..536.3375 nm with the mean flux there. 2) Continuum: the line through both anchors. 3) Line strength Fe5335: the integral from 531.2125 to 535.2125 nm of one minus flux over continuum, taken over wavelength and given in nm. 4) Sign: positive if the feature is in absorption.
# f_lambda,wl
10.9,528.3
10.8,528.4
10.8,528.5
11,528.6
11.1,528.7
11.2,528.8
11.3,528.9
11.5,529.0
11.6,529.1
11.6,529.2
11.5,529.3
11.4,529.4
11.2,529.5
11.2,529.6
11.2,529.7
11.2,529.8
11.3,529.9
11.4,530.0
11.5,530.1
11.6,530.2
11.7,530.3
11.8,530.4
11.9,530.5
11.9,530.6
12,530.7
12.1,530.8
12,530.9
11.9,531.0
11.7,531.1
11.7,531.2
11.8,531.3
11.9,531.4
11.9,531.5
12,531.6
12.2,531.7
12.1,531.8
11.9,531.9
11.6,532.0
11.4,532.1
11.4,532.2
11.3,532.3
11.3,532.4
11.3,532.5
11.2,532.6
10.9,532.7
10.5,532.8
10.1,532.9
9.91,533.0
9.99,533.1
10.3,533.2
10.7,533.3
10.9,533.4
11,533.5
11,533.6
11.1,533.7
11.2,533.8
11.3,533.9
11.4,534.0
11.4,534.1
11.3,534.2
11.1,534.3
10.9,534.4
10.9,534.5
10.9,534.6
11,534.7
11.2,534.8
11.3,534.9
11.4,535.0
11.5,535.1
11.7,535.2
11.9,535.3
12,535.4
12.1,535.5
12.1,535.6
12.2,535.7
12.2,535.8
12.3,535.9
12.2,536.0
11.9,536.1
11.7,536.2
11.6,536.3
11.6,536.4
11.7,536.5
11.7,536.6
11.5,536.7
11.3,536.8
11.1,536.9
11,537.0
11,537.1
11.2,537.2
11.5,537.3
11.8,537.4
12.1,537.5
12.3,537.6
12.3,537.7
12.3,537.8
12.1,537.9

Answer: 0.25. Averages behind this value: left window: 11.9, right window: 12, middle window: 11.2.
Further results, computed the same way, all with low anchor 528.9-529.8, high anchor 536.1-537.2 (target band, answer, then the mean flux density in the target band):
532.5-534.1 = 0.085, 10.8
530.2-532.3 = -0.079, 11.8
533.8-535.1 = 0.026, 11.2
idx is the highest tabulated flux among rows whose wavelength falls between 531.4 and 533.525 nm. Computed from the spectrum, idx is 12.2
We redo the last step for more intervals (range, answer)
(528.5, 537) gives 12.3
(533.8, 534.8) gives 11.4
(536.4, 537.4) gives 11.8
